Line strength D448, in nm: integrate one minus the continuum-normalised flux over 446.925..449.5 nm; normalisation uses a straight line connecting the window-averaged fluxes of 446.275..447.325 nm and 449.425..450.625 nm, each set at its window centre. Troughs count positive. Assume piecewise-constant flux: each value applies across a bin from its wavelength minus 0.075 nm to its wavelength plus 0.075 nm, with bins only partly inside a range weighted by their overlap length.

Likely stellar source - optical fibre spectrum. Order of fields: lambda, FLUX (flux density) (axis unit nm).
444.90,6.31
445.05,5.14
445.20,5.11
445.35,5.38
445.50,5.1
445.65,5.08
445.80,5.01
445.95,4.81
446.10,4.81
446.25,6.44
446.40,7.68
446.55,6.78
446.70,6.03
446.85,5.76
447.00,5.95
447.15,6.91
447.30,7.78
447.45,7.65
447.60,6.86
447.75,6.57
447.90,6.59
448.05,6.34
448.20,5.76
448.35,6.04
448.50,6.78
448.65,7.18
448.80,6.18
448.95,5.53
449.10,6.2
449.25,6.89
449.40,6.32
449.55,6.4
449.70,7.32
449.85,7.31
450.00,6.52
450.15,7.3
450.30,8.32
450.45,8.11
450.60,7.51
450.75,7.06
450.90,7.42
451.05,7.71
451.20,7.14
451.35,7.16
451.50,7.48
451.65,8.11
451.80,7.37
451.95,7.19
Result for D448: 0.133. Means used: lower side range 6.63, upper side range 7.3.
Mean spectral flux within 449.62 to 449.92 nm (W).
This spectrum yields 7.3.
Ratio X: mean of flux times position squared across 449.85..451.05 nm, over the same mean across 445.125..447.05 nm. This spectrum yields 1.3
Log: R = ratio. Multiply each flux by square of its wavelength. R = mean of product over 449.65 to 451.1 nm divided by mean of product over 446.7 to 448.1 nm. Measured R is 1.1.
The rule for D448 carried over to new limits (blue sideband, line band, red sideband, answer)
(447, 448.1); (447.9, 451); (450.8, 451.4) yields 0.14 nm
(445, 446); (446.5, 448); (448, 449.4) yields -0.24 nm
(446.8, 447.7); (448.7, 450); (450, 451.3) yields 0.13 nm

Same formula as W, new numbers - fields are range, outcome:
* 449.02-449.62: 6.45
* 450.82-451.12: 7.55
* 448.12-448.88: 6.38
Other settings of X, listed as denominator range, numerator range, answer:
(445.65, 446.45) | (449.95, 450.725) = 1.37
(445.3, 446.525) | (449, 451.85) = 1.32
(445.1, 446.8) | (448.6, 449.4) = 1.14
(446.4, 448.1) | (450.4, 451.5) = 1.13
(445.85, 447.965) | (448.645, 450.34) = 1.06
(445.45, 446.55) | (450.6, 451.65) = 1.34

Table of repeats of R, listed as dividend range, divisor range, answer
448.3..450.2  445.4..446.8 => 1.17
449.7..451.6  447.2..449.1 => 1.14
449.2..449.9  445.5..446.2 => 1.39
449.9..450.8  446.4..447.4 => 1.14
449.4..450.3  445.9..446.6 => 1.17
